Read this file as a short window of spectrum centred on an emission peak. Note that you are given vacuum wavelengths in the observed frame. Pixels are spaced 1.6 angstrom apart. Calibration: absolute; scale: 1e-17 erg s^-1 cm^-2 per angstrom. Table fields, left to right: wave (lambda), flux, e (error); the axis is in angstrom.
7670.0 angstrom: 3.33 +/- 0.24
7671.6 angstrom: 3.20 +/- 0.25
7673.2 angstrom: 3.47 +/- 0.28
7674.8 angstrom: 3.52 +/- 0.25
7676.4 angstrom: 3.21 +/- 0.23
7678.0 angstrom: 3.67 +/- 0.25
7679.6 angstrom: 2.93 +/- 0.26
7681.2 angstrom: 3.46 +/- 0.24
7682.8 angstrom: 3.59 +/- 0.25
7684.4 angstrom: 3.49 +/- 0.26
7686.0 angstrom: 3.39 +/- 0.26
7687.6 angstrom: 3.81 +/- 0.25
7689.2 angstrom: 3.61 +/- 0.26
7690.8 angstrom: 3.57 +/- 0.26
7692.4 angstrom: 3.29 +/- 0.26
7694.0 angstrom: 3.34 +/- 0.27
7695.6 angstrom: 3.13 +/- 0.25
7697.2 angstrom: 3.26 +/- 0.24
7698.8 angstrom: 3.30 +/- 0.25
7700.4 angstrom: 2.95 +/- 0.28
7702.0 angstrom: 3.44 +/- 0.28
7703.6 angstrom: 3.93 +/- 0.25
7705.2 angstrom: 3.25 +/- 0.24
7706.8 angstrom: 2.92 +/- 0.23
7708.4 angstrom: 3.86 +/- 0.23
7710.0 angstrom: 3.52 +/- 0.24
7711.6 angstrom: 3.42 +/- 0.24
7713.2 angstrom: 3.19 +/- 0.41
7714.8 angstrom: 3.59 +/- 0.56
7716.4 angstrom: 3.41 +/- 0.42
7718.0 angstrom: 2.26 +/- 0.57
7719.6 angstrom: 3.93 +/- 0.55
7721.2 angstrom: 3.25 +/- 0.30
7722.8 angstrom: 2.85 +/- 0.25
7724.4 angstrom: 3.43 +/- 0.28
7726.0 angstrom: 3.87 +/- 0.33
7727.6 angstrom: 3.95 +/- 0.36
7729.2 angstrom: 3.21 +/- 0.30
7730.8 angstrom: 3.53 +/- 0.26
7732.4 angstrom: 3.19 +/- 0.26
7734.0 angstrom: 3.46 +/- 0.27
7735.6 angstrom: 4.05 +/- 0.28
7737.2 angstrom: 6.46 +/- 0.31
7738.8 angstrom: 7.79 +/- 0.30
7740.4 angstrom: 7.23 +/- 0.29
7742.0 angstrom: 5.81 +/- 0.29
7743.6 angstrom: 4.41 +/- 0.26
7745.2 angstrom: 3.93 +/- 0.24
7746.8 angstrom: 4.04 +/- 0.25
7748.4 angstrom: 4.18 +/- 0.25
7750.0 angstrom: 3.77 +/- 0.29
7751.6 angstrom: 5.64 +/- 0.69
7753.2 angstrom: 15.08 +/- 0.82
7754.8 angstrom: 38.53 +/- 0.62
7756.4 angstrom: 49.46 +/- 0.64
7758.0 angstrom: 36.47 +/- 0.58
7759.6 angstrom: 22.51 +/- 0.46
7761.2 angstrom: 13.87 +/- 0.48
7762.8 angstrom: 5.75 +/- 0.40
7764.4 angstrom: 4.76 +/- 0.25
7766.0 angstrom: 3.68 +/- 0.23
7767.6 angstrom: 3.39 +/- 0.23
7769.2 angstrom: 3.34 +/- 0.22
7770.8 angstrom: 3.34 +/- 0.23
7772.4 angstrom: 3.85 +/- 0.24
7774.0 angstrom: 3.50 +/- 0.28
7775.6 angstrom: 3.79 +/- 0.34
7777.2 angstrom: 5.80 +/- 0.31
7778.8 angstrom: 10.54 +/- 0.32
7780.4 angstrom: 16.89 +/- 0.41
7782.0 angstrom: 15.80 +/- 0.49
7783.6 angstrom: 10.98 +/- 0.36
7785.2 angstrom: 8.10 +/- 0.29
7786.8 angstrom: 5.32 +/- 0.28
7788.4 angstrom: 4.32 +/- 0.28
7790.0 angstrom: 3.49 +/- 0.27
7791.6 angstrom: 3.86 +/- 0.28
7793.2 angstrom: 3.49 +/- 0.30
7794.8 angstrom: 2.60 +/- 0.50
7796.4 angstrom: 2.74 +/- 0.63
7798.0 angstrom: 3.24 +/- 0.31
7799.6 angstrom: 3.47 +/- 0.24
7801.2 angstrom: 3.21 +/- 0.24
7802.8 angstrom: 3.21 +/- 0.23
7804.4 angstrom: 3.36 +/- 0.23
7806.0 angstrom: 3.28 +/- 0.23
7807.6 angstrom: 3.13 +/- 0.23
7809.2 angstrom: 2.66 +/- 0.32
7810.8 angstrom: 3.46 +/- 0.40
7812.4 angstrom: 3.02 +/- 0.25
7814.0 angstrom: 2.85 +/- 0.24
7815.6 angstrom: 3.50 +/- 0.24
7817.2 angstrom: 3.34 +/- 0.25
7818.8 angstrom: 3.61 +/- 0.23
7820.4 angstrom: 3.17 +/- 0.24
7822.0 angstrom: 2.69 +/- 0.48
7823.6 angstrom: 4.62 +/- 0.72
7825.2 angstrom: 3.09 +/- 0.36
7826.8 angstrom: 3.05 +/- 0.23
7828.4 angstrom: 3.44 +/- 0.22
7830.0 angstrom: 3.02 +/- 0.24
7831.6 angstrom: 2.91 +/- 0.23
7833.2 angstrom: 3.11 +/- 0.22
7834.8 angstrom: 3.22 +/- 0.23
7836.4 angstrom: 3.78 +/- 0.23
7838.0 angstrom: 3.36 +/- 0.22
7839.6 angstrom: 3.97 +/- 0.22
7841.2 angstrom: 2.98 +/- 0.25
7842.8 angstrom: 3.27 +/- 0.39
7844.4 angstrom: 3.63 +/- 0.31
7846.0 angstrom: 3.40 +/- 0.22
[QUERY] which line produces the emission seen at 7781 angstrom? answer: [N II]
